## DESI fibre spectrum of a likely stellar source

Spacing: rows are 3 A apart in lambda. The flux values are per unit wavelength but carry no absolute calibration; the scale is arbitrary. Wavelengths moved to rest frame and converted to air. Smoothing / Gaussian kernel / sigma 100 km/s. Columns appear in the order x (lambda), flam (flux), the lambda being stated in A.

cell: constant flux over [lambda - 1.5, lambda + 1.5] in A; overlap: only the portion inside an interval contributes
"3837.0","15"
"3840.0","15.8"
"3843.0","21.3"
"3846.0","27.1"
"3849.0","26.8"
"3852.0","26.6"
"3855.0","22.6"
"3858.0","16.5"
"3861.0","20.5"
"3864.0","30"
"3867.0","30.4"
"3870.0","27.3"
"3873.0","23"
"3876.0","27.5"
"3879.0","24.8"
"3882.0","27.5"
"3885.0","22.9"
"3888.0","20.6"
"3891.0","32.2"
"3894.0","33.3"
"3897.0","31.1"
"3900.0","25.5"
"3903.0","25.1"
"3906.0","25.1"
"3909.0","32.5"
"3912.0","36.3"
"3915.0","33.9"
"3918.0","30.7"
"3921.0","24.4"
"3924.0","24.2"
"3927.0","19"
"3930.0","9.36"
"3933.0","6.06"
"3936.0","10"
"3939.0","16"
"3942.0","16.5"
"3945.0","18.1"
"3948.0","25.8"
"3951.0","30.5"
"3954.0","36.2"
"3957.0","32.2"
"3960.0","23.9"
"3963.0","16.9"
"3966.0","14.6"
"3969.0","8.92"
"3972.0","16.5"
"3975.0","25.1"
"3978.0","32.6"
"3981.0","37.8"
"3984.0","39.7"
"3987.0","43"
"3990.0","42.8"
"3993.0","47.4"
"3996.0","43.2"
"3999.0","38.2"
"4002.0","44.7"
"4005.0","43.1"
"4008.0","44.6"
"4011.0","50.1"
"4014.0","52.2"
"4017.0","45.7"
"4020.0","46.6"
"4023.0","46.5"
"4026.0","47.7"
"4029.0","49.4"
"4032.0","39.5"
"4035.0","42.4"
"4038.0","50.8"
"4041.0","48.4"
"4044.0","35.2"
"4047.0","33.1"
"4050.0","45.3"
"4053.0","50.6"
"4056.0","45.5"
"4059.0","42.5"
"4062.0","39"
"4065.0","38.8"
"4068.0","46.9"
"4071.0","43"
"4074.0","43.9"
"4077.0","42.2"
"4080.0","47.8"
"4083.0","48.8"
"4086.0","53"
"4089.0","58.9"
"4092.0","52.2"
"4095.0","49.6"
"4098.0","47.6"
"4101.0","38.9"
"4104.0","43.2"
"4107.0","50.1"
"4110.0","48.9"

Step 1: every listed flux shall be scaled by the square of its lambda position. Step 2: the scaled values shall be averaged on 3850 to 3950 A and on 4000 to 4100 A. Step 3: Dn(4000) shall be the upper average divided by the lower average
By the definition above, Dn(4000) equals 2.1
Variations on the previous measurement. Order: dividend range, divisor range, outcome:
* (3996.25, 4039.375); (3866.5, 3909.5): 1.80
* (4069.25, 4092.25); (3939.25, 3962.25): 2.04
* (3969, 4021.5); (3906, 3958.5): 1.74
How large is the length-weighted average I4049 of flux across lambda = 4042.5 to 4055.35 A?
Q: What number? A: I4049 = 41.3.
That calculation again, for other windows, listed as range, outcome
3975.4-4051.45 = 43.3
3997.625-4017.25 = 45.5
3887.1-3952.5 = 23.9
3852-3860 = 20.9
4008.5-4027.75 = 48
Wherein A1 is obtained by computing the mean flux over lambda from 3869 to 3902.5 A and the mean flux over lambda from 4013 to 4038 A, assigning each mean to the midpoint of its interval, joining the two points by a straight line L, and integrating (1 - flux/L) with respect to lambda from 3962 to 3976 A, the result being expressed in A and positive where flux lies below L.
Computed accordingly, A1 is 8.2 A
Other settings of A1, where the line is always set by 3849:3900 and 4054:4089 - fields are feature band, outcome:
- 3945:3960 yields 2.04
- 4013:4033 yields -3.09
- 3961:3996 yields 6.26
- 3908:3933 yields 4.41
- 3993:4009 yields -1.95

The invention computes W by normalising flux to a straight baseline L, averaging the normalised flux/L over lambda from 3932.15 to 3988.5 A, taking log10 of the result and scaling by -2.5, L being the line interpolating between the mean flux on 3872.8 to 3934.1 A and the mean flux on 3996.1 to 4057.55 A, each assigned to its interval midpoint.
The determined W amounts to 0.42 mag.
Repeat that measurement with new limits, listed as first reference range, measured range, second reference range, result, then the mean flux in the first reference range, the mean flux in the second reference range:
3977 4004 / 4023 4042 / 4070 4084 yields -0.08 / 41.2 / 45.1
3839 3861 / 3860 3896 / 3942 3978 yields -0.19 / 22.4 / 22.8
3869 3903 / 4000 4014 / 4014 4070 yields -0.14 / 26.8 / 44.3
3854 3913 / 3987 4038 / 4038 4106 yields -0.15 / 26.7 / 45.4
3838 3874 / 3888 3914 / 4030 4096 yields -0.04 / 23.9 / 45.3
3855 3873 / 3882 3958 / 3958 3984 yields -0.04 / 24.6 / 23.3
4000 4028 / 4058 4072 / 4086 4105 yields 0.15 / 46.7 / 48.9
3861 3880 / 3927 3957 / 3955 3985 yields 0.28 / 26.7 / 24.8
